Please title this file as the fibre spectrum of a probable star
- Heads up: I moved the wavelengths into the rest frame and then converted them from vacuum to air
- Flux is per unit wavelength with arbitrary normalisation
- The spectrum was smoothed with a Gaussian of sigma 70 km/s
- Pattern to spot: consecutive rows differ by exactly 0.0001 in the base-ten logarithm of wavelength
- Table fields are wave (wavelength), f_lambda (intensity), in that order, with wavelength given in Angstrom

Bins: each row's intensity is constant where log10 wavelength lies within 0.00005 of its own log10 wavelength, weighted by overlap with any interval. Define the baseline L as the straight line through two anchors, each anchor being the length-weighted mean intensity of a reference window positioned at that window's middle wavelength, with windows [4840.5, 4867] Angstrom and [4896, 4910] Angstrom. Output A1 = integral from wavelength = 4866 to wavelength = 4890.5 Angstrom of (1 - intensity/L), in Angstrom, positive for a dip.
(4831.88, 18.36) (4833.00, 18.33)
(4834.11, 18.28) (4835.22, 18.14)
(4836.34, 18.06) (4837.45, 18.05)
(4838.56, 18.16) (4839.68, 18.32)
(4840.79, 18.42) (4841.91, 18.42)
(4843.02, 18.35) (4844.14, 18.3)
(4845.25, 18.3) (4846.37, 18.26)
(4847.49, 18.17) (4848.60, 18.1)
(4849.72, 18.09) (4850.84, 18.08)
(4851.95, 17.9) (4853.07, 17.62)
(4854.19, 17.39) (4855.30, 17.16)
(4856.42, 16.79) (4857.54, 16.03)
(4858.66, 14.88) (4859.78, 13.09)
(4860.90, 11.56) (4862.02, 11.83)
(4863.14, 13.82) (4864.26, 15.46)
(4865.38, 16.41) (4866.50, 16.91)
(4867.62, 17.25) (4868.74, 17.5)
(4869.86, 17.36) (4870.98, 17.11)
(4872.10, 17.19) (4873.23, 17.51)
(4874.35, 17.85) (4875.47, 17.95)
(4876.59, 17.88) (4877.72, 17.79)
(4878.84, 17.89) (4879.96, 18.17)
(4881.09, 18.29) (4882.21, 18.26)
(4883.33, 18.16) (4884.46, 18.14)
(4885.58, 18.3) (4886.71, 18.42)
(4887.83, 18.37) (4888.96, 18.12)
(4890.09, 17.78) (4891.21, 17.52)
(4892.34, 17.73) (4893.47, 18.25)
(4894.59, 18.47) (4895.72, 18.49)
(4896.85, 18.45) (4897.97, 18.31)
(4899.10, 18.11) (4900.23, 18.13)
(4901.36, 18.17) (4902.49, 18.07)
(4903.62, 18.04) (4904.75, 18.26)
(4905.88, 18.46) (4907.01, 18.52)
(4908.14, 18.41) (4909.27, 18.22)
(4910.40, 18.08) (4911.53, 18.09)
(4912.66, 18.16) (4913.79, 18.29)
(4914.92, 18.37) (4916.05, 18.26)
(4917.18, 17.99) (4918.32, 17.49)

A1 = -0.6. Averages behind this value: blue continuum 16.6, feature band 17.8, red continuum 18.3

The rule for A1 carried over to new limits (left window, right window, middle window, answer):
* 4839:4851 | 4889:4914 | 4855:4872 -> 2.5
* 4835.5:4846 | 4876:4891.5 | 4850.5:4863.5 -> 1.9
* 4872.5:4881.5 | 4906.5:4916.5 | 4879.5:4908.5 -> -0.2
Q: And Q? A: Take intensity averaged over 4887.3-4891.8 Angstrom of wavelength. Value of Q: 17.9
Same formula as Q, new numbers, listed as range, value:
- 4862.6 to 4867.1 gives 15.7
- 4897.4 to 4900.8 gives 18.2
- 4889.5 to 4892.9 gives 17.7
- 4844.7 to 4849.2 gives 18.2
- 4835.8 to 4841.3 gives 18.2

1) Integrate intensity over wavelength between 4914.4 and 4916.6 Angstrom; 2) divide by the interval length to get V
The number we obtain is 18.3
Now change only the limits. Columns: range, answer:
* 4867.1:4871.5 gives 17.3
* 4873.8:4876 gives 17.9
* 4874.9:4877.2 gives 17.9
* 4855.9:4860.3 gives 15.2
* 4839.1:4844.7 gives 18.4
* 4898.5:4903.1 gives 18.1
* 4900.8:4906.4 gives 18.2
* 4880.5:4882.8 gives 18.3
